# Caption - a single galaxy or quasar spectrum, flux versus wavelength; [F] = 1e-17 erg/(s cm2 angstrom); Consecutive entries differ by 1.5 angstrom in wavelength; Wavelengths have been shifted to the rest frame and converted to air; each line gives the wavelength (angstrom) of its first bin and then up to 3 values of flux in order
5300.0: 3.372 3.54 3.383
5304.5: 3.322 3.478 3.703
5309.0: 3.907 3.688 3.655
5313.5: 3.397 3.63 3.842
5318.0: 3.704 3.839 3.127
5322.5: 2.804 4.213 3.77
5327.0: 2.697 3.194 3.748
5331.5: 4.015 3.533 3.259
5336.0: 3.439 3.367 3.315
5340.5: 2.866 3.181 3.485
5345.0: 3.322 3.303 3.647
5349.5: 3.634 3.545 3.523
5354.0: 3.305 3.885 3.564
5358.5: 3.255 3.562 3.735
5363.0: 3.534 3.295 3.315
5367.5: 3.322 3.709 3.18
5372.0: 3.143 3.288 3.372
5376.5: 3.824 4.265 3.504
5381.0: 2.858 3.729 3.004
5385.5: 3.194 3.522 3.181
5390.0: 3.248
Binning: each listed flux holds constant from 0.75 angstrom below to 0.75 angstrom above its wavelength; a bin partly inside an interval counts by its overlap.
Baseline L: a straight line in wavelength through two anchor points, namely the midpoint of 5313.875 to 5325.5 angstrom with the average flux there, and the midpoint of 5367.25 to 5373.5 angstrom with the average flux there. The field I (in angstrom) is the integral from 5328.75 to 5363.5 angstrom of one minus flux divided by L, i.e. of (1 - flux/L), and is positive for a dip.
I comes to -0.15 angstrom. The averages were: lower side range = 3.6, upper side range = 3.33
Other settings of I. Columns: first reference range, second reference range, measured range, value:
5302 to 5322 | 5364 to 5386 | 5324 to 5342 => 0.6 angstrom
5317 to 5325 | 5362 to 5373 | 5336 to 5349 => 0.5 angstrom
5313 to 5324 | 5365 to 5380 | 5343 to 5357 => -0.1 angstrom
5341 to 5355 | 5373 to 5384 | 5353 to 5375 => 0.3 angstrom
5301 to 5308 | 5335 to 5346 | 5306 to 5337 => -1.6 angstrom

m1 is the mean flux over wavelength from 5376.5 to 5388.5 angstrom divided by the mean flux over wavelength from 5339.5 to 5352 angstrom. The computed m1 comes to 1.02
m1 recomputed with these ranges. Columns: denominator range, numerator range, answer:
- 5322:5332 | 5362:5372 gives 0.97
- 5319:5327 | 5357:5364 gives 1.02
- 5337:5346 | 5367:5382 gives 1.06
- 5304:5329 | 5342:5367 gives 0.99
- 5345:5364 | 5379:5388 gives 0.93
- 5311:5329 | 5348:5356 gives 1.02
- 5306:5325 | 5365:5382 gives 0.95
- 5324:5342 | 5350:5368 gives 1.02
